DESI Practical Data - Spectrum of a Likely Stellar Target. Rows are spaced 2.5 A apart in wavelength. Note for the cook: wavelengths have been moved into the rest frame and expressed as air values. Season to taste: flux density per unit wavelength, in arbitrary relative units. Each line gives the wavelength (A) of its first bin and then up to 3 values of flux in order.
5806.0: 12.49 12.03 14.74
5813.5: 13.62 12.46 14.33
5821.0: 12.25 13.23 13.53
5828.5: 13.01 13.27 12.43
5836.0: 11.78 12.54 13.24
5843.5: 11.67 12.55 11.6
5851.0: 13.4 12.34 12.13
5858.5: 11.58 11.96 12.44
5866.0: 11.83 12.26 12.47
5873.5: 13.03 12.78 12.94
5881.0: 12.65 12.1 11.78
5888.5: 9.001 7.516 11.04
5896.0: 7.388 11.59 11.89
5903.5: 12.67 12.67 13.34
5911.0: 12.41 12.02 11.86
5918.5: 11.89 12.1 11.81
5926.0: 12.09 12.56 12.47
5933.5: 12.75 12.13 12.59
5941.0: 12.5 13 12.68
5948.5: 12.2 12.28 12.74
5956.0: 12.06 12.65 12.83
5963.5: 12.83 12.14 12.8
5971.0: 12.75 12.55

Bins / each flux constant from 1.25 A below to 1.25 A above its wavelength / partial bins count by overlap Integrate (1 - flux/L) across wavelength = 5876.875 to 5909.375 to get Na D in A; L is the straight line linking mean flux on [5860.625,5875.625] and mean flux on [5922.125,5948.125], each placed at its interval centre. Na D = 3.0 A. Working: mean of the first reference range 12.4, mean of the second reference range 12.4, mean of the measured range 11.3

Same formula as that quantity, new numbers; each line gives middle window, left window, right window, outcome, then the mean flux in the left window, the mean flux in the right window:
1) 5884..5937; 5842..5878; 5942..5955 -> 3.8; 12.3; 12.6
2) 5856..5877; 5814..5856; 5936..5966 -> 0.7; 12.7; 12.5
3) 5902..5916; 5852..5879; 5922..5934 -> -0.3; 12.3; 12.3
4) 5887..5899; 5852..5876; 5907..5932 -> 3.0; 12.3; 12.3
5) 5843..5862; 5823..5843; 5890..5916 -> 0.3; 12.8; 11.3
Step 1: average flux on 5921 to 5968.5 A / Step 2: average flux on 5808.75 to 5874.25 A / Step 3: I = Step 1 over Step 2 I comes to 0.98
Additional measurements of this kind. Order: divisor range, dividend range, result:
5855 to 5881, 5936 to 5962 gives 1.01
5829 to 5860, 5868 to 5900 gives 0.91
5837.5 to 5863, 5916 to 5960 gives 1.01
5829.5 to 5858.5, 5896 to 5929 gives 0.97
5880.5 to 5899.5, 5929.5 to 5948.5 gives 1.22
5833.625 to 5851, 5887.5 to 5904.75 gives 0.83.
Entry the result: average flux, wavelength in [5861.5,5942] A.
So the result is 11.9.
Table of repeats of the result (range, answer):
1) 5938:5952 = 12.5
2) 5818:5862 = 12.6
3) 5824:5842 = 12.8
